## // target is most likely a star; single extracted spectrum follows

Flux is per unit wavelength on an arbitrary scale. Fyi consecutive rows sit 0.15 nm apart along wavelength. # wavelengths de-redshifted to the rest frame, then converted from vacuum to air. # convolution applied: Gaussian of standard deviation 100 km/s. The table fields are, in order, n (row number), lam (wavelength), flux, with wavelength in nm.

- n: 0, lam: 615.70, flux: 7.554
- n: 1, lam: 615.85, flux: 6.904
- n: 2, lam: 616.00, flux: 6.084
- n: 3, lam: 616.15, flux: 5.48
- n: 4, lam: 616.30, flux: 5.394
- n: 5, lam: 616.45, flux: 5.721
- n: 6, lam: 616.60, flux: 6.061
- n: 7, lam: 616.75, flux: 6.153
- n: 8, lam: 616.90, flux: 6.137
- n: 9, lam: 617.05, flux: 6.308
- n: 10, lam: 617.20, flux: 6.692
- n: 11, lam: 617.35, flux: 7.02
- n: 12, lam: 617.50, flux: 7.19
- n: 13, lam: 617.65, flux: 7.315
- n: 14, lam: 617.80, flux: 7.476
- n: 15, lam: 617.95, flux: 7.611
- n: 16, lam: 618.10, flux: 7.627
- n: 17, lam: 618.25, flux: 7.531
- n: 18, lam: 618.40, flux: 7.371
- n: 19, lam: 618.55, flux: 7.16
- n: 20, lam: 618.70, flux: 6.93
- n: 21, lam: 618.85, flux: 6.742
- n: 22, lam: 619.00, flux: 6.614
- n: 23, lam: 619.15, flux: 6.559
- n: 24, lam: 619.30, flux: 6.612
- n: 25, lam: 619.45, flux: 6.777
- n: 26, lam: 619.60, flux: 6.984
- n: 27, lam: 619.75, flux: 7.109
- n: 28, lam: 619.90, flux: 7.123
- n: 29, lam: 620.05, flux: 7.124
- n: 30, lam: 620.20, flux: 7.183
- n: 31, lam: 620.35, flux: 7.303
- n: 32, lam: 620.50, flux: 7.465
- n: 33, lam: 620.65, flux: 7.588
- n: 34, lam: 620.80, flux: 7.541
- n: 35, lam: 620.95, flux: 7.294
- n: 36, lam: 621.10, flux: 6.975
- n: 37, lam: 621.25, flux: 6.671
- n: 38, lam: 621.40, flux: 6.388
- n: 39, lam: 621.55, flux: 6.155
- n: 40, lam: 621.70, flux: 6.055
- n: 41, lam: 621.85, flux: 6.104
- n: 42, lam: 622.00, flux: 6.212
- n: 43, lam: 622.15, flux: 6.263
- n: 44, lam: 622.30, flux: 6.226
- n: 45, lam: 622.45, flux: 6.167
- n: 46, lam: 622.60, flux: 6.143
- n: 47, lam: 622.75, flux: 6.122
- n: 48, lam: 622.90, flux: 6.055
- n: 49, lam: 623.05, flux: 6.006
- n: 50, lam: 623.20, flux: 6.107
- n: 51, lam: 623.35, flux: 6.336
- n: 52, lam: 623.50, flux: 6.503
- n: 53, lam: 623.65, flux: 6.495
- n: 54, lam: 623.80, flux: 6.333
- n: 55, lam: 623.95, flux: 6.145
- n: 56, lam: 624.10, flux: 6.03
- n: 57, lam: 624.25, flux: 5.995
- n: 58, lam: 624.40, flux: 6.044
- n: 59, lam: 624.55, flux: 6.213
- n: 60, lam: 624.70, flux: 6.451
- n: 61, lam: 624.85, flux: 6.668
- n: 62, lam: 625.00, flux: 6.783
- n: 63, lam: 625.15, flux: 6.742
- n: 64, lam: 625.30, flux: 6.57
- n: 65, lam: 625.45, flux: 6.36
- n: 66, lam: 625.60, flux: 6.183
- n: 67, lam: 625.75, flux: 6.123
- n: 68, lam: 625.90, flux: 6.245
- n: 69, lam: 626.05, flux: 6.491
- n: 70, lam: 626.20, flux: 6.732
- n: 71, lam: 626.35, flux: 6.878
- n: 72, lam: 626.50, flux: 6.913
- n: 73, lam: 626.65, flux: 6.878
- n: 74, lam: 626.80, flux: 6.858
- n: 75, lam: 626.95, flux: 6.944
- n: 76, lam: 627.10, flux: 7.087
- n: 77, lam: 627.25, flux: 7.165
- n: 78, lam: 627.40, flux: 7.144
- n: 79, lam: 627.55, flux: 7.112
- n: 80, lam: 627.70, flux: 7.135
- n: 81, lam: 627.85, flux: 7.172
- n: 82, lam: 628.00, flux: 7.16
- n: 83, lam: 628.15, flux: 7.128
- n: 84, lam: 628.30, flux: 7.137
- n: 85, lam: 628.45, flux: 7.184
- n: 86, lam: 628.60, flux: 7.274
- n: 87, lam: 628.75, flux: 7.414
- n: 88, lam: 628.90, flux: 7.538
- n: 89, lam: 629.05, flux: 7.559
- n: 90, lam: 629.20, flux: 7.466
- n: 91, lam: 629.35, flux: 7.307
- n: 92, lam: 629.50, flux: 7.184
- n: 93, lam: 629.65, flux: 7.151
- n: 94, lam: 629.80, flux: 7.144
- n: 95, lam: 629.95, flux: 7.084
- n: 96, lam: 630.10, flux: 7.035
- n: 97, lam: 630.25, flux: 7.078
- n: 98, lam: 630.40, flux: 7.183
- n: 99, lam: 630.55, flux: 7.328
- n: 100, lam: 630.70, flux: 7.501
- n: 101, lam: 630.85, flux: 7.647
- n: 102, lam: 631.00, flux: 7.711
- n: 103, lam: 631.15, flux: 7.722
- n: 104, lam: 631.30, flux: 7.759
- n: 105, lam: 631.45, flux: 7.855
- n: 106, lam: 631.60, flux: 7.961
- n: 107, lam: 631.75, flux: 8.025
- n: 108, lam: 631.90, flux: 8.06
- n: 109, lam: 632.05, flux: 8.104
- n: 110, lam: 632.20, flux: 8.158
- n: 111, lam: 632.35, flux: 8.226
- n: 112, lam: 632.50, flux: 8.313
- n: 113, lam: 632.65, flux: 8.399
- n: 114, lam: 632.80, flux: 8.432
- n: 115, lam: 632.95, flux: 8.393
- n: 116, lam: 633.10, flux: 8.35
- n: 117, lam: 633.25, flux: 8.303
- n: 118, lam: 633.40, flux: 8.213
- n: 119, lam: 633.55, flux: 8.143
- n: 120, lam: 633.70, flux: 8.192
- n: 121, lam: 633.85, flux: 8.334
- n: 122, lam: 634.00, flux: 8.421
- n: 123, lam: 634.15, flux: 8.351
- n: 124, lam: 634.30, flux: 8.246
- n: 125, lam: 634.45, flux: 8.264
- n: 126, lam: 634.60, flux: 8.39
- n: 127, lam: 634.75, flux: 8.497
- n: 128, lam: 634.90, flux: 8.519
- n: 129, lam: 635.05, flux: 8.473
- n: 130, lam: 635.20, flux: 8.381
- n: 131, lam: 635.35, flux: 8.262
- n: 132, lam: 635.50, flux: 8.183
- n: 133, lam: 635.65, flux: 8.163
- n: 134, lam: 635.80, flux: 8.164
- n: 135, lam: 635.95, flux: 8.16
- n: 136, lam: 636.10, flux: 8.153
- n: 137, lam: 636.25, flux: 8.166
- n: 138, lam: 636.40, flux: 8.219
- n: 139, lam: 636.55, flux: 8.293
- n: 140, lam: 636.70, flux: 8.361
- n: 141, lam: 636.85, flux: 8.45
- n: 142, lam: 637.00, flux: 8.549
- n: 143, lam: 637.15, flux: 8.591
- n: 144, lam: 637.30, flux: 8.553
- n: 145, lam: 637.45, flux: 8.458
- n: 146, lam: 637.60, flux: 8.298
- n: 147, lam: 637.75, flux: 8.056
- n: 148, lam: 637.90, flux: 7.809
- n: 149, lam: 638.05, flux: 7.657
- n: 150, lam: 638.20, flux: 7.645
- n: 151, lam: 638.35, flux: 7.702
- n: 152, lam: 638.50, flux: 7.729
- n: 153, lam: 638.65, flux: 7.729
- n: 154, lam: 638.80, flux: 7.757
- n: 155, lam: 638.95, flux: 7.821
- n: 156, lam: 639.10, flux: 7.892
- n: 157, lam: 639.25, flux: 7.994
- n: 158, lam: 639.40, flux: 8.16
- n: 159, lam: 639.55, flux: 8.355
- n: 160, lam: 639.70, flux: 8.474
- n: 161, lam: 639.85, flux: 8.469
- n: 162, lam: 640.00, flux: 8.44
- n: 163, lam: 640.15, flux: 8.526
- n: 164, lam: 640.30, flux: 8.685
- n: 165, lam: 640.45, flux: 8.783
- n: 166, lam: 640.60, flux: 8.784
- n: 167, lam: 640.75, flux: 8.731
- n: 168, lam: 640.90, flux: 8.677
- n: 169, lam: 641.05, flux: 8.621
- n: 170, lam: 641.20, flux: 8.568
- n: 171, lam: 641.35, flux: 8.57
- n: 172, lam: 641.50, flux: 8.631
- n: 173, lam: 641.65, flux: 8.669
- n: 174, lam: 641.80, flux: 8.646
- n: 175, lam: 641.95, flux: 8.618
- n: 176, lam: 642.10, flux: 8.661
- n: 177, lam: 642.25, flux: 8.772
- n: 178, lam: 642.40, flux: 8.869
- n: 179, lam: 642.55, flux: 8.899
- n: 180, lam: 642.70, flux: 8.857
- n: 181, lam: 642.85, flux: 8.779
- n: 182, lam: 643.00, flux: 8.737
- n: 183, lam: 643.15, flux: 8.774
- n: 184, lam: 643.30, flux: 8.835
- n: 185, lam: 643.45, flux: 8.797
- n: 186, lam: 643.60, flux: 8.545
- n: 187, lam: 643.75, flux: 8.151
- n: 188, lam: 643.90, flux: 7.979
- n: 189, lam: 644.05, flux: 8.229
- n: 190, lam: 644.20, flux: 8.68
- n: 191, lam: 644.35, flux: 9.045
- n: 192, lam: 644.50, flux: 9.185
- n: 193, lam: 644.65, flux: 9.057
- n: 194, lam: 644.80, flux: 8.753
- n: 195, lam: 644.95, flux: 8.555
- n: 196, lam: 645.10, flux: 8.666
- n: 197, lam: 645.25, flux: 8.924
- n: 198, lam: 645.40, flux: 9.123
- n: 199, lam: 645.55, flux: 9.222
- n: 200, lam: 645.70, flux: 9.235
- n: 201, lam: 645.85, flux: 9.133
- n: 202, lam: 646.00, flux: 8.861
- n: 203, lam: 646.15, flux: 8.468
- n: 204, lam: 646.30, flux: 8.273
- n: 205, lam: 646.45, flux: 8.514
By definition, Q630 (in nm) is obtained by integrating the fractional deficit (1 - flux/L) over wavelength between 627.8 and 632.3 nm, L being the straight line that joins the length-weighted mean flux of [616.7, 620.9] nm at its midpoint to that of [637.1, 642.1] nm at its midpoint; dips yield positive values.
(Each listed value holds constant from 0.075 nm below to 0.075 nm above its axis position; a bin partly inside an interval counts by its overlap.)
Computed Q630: 0.152 nm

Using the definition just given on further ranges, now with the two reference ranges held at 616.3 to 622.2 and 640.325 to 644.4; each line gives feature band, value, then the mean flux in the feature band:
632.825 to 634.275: -0.06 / 8.3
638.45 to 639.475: 0.06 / 7.87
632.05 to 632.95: -0.05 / 8.3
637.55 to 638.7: 0.07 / 7.82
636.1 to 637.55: -0.03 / 8.39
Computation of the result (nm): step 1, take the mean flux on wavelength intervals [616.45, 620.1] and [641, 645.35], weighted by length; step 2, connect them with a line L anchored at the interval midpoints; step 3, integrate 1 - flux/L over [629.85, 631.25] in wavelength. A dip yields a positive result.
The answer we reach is 0.08 nm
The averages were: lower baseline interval 6.9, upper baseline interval 8.7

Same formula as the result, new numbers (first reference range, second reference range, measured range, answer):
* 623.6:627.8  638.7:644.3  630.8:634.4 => -0.34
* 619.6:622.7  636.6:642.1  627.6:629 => 0.02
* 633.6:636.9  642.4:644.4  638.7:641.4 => 0.03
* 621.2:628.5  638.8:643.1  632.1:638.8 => -0.33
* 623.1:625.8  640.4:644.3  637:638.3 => -0.02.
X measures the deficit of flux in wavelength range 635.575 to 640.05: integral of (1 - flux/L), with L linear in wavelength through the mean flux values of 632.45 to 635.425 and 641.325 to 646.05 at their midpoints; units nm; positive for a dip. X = 0.19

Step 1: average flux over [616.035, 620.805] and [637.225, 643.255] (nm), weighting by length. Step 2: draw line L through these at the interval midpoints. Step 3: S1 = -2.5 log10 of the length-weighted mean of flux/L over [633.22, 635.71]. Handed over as -0.043 mag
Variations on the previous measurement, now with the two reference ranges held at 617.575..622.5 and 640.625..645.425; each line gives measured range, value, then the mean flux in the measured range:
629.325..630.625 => 0.08 mag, 7.16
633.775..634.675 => -0.04 mag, 8.33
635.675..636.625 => 0.00 mag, 8.19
